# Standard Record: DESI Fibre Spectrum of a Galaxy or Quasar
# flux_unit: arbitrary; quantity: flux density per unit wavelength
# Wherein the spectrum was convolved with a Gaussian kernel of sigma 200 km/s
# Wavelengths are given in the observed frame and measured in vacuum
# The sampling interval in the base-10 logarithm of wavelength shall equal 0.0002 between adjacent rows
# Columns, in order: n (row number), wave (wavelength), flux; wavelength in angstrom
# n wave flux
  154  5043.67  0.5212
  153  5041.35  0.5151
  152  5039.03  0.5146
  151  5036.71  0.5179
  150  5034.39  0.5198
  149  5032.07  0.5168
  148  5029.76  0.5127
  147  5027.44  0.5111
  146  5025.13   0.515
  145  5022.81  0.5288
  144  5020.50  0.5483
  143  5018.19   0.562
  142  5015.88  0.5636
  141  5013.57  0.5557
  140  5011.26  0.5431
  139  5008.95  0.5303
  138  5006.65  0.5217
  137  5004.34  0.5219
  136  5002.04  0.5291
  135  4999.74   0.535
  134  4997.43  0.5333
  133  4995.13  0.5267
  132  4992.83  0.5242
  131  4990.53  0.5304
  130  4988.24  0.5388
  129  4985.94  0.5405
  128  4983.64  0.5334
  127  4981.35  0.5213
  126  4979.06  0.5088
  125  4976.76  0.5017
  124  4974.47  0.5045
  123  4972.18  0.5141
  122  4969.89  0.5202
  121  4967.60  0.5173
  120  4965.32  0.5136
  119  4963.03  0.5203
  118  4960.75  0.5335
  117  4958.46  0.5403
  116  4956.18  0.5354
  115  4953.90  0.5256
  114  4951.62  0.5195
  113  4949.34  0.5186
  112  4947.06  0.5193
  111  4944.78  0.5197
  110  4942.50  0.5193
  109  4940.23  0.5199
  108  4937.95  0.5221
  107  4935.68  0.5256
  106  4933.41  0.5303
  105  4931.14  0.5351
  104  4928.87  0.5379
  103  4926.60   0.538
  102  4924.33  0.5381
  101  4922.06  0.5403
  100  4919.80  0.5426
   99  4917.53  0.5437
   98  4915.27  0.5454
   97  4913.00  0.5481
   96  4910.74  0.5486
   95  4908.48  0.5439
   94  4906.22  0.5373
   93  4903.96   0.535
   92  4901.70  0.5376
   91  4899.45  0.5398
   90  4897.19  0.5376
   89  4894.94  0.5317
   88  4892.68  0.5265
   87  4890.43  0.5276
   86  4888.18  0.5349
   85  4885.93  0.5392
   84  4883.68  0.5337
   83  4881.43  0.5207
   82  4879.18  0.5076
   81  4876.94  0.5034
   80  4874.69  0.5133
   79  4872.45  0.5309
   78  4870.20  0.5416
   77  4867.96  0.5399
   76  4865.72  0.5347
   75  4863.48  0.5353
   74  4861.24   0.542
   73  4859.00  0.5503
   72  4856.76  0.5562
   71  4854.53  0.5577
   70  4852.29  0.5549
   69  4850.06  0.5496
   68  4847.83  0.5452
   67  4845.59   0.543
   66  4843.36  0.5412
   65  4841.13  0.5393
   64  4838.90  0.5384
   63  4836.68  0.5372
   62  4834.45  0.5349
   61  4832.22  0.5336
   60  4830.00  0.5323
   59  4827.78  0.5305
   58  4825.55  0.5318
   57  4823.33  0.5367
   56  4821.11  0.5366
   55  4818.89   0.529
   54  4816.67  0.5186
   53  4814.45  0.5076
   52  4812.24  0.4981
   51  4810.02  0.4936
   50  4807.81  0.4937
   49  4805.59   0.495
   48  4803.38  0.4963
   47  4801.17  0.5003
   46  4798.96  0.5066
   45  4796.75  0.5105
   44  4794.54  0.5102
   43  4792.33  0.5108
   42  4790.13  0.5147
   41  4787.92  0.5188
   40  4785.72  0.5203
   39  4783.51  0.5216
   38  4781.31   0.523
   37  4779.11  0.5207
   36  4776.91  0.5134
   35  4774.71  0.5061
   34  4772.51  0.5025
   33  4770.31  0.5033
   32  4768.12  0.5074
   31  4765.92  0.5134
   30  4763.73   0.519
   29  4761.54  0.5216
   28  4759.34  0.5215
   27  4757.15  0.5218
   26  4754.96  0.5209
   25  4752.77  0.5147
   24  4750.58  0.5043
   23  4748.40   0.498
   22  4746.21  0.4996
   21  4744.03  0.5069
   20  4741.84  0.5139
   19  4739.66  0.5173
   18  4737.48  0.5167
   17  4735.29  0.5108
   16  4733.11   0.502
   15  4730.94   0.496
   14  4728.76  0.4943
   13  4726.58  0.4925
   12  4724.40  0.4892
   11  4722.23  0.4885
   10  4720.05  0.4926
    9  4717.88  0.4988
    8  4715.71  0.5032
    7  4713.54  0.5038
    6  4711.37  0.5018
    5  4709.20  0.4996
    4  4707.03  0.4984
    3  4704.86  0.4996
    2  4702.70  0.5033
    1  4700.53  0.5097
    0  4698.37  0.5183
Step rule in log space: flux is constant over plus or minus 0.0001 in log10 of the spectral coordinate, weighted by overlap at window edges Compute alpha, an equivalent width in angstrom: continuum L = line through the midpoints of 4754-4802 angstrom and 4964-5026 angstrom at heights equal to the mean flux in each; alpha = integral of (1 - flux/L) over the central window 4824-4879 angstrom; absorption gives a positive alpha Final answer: -2.0 angstrom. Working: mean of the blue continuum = 0.514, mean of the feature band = 0.538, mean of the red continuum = 0.529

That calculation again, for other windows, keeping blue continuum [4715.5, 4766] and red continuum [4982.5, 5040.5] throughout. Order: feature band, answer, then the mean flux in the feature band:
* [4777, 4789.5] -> -0.2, 0.52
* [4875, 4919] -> -1.1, 0.533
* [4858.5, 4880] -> -0.5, 0.53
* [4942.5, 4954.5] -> 0.1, 0.52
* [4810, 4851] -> -1.3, 0.531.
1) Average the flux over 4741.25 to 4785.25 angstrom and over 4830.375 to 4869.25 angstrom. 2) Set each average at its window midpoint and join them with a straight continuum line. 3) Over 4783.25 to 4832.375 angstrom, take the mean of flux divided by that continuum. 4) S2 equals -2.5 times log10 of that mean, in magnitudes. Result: 0.028 mag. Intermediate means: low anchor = 0.513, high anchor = 0.543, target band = 0.515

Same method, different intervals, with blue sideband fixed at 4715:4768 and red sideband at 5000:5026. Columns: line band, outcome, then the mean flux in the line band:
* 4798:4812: 0.036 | 0.497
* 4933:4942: 0.011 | 0.524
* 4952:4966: 0.008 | 0.528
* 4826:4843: -0.037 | 0.535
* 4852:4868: -0.053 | 0.546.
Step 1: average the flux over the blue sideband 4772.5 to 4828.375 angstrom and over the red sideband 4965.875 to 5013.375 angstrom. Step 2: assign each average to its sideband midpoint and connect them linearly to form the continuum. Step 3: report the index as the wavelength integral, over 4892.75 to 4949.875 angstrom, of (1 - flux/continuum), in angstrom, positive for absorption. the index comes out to -1.5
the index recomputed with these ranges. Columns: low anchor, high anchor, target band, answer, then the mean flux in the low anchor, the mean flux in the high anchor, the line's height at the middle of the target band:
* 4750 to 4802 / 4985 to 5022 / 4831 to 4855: -1.0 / 0.514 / 0.538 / 0.521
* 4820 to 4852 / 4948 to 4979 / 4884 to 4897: 0.0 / 0.538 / 0.52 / 0.53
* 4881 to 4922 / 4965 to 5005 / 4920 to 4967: 0.2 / 0.538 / 0.523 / 0.531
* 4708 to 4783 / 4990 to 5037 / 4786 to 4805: 0.1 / 0.507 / 0.531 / 0.512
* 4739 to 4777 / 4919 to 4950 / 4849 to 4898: -1.1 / 0.511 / 0.529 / 0.523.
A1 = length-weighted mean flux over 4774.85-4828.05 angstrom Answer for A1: 0.514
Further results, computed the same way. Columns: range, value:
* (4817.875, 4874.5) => 0.54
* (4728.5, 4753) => 0.506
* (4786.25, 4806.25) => 0.508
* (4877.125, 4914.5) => 0.534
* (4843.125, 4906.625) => 0.536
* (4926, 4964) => 0.527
